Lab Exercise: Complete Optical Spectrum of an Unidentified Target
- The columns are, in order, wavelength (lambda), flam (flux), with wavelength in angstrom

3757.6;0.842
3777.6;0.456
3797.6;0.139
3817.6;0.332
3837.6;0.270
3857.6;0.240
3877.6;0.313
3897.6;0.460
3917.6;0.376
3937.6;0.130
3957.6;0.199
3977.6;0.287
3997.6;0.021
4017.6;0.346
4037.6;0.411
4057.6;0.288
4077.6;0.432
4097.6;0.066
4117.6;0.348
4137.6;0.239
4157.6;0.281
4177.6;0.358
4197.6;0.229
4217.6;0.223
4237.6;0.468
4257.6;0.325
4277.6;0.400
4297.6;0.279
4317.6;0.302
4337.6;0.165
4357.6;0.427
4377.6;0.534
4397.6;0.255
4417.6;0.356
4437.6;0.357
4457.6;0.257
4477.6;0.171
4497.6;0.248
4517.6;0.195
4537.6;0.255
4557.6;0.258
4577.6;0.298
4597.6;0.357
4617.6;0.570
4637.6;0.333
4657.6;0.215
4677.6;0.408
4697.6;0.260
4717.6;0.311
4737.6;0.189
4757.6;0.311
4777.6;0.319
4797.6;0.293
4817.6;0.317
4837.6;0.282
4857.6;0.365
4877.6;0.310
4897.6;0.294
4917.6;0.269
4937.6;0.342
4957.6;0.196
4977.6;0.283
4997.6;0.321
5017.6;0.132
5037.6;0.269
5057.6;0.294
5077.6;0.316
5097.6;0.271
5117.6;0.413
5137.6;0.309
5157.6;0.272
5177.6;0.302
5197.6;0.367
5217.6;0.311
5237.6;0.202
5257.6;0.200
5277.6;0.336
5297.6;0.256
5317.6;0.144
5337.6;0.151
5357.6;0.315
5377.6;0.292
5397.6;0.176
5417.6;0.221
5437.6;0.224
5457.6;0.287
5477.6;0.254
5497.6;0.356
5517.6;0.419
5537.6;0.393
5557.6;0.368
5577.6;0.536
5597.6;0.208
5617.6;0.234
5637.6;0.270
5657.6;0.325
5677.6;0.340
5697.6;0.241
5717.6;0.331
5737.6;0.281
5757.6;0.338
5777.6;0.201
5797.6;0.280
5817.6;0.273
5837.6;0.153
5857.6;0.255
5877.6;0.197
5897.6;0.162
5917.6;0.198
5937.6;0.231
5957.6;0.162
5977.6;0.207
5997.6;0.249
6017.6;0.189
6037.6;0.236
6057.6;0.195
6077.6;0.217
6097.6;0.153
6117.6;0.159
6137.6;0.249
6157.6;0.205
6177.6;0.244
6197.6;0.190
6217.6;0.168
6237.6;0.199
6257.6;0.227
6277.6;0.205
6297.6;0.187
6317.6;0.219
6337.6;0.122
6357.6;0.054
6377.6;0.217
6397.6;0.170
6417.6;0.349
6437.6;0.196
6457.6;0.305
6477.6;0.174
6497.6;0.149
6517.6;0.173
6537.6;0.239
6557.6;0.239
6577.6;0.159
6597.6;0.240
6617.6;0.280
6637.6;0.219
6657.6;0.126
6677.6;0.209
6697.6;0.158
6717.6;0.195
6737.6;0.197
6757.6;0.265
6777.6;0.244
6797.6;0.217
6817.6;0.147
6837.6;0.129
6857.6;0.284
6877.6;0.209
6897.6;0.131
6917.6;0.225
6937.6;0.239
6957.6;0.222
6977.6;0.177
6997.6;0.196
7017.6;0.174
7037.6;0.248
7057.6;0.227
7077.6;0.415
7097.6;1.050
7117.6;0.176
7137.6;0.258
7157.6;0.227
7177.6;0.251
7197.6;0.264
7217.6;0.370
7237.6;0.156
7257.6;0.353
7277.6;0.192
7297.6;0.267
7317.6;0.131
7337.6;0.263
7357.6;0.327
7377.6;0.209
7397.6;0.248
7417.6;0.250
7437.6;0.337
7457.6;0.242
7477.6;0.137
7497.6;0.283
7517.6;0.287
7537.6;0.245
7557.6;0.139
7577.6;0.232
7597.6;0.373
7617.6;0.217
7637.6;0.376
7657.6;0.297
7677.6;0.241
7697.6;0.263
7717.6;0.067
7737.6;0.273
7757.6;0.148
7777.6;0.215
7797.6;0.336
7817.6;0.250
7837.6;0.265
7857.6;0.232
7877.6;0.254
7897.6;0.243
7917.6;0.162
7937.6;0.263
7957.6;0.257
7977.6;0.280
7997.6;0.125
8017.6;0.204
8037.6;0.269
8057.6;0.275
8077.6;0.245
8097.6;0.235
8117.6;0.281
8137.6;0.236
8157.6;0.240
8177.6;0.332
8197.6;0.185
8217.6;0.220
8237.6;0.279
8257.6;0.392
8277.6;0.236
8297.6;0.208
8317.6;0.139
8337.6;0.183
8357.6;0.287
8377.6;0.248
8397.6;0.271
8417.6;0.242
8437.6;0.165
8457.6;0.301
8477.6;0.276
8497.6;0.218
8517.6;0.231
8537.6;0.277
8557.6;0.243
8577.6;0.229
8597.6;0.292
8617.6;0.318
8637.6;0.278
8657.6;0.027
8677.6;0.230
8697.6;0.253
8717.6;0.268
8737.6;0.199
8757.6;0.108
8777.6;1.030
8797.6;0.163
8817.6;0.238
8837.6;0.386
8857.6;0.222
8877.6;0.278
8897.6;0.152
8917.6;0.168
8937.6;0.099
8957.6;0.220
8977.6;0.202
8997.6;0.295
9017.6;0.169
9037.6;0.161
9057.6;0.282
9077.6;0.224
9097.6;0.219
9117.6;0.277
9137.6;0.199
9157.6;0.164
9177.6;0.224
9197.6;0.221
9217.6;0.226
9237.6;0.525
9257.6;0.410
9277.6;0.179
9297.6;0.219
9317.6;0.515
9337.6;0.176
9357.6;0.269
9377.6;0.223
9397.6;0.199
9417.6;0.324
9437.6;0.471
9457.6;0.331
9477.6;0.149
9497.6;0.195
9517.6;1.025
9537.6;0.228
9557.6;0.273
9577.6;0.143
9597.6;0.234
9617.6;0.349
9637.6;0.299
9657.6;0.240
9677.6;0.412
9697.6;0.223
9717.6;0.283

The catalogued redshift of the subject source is 0.902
